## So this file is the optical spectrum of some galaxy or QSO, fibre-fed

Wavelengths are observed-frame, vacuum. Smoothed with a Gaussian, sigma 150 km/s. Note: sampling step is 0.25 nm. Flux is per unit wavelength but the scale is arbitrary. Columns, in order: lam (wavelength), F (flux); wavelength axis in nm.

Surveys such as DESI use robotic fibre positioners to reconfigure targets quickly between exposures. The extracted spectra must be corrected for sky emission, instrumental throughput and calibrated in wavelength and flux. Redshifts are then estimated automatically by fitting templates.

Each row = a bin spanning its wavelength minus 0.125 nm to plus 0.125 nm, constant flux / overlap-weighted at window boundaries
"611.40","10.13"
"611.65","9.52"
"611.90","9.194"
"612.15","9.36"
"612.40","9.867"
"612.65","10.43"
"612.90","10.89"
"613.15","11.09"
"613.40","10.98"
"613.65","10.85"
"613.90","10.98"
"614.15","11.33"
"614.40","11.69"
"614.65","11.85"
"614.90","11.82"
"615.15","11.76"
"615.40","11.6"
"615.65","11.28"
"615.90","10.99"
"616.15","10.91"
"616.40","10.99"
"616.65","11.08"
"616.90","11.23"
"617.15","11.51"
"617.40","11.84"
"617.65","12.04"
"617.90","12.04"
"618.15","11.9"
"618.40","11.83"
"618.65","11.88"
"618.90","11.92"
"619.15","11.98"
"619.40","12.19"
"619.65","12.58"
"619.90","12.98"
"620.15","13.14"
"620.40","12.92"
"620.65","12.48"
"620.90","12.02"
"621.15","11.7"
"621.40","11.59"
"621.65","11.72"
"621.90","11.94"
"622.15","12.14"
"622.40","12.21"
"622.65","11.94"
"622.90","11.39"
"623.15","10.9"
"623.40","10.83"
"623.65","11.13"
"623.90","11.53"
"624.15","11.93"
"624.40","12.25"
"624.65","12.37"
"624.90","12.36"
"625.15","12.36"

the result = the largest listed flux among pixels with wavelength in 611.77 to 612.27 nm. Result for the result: 9.36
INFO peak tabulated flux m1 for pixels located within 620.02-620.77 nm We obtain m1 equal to 13.14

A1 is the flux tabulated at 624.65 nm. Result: 12.37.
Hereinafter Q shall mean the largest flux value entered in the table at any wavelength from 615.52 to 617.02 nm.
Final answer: 11.28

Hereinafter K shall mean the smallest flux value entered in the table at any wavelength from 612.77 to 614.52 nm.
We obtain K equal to 10.85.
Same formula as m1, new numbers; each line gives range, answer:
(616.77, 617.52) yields 11.84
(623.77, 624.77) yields 12.37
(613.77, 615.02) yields 11.85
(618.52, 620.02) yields 12.98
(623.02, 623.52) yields 10.9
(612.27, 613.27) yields 11.09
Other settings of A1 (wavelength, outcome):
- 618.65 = 11.88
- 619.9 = 12.98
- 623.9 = 11.53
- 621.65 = 11.72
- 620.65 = 12.48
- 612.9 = 10.89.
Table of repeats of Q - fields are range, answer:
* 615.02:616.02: 11.76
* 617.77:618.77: 12.04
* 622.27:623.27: 12.21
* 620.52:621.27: 12.48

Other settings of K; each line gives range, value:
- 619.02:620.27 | 11.98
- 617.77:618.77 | 11.83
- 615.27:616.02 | 10.99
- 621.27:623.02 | 11.39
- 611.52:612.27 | 9.194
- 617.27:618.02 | 11.84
